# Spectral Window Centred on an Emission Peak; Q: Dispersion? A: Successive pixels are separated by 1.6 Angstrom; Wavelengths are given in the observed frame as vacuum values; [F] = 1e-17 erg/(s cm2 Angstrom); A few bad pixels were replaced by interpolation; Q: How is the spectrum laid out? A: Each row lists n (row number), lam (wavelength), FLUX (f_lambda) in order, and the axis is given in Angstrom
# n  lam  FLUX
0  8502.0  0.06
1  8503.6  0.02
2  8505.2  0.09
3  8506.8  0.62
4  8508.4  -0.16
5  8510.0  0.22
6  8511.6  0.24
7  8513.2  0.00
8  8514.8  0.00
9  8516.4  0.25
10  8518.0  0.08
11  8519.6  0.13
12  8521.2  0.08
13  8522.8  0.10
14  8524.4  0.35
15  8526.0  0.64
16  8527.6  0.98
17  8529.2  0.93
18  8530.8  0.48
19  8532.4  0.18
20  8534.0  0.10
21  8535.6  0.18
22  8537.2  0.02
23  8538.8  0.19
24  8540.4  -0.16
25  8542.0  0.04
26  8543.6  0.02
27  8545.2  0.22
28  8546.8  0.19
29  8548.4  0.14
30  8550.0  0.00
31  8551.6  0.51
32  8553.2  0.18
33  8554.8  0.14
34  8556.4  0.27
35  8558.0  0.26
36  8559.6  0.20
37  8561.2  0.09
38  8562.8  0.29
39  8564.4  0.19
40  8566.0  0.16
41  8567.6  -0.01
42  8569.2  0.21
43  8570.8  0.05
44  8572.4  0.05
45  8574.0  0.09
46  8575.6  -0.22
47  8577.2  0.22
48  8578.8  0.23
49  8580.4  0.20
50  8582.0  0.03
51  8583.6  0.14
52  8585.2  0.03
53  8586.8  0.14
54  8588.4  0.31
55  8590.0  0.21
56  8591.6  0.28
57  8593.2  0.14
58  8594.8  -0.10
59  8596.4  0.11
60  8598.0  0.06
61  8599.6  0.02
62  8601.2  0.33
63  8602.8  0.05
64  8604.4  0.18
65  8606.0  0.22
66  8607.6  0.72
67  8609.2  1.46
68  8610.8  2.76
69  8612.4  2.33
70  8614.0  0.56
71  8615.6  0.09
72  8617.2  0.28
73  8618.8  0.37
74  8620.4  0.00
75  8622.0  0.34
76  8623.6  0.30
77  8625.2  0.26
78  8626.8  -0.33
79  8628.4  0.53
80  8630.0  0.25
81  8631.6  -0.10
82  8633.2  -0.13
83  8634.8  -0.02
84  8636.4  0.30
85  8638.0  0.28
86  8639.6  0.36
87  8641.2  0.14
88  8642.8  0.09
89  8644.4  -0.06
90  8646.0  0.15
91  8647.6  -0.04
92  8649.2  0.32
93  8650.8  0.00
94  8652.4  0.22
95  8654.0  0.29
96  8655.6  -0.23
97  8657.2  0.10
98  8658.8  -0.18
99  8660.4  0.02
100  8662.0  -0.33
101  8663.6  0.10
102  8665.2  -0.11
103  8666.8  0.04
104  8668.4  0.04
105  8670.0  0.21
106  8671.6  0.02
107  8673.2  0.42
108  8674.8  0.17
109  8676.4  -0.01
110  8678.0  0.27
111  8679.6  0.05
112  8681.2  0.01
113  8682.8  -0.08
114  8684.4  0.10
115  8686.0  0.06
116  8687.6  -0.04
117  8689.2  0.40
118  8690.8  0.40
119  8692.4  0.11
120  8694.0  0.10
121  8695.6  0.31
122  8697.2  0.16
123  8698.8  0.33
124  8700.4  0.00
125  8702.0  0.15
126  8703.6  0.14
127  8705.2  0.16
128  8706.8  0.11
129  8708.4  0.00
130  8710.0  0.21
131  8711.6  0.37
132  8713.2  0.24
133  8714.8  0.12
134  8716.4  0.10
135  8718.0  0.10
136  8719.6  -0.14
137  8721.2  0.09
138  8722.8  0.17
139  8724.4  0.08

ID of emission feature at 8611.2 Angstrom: [O III] 5007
